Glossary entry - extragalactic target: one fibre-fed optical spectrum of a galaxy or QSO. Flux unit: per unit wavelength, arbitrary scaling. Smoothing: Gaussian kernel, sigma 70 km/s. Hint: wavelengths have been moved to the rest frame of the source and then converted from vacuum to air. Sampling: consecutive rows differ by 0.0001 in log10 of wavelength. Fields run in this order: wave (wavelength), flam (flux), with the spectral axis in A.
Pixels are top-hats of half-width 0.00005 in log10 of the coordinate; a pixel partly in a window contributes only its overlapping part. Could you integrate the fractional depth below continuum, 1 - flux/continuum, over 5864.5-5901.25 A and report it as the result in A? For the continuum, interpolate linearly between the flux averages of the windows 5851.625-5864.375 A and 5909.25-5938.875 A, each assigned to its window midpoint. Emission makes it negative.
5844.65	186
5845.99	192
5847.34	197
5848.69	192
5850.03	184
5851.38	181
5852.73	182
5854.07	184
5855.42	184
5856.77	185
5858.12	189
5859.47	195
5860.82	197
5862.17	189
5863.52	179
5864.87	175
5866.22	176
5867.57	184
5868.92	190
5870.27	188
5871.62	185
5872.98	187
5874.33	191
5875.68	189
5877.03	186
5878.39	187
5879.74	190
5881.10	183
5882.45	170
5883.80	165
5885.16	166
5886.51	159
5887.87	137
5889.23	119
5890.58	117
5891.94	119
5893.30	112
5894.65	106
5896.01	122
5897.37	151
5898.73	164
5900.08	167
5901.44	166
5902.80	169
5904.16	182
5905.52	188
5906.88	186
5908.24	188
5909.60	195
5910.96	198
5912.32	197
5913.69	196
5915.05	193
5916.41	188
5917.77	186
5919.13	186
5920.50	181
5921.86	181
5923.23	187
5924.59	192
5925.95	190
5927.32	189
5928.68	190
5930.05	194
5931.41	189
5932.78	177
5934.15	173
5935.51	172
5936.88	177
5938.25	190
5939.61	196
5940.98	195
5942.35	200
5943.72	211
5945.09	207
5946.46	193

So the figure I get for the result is 4.83 A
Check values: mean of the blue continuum 187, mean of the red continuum 187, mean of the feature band 162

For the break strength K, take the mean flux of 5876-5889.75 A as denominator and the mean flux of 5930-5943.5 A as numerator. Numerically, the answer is 1.12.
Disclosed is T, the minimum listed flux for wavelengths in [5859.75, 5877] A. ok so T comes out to 175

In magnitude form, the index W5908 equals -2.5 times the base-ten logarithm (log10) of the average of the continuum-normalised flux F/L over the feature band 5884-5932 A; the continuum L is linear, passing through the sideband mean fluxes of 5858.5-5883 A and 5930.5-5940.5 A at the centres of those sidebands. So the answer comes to 0.09 mag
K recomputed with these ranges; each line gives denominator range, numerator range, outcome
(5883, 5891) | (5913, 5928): 1.30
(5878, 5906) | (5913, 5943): 1.22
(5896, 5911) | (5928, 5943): 1.07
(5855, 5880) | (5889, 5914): 0.86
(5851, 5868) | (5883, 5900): 0.75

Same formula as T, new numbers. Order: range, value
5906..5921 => 181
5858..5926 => 106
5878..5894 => 112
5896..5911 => 122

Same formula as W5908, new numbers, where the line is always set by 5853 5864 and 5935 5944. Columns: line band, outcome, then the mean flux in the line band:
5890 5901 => 0.38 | 133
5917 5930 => 0.02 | 187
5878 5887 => 0.09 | 174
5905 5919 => -0.01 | 191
